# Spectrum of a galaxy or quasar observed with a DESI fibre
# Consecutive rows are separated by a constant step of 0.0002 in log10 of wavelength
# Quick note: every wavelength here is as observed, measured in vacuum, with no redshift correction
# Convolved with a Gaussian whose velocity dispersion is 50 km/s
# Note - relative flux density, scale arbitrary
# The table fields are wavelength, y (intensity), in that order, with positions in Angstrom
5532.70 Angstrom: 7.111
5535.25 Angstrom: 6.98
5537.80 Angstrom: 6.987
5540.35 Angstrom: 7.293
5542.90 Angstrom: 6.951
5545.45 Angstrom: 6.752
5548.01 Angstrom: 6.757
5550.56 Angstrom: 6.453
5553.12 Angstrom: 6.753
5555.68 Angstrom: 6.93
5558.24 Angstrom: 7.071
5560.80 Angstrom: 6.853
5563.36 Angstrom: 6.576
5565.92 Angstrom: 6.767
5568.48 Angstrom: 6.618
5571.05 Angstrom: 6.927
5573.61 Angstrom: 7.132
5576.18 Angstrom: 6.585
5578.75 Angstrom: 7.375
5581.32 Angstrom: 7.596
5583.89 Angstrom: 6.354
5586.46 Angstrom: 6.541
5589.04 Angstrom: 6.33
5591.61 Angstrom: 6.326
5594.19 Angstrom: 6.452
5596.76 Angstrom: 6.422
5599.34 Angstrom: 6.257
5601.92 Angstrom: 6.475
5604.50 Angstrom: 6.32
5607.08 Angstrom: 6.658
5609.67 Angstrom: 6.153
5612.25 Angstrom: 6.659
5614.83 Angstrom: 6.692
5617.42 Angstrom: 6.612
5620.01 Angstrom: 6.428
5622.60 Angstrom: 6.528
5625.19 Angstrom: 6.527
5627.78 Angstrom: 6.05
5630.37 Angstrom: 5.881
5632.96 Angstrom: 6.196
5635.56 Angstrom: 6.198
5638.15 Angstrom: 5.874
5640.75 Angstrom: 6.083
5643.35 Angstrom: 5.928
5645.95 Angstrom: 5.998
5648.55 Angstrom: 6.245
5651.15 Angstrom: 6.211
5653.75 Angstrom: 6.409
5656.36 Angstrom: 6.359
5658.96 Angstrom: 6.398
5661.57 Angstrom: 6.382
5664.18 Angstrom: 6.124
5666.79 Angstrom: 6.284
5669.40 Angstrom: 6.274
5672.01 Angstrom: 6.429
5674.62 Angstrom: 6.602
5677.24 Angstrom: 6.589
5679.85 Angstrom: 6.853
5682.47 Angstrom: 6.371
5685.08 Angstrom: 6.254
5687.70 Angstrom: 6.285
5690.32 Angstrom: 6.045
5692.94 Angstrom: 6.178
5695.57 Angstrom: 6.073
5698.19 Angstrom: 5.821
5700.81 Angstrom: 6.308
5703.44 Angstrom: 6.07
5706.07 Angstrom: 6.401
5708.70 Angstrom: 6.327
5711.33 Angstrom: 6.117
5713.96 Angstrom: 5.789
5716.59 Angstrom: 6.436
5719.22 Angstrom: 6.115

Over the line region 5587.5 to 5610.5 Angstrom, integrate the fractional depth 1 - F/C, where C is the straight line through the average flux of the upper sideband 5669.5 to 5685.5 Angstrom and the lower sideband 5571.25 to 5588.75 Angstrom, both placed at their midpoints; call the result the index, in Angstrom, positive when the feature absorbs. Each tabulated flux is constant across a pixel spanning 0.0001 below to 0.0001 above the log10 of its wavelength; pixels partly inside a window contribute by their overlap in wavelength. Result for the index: 1.5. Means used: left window 6.9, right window 6.52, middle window 6.38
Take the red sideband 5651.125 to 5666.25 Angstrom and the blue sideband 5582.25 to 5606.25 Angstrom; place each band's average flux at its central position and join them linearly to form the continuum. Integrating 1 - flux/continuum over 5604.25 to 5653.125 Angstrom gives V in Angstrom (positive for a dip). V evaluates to 0.7 Angstrom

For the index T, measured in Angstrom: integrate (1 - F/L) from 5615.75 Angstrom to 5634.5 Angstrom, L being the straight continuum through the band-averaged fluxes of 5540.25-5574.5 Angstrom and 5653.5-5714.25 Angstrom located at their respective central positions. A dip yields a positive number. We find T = 0.6 Angstrom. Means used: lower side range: 6.83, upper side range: 6.29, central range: 6.32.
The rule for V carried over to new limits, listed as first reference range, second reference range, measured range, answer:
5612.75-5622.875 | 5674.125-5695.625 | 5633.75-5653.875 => 1.2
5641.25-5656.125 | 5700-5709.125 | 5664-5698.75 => -0.5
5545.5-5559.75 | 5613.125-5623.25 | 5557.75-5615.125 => 0.2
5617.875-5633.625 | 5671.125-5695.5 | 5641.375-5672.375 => 0.5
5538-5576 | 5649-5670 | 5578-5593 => -0.1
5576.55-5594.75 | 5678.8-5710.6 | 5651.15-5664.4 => 0.1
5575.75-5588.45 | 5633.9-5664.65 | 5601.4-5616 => 0.2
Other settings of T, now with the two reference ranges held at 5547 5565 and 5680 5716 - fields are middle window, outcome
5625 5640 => 0.9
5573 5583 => -0.7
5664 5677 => -0.2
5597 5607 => 0.3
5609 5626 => 0.0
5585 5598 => 0.4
